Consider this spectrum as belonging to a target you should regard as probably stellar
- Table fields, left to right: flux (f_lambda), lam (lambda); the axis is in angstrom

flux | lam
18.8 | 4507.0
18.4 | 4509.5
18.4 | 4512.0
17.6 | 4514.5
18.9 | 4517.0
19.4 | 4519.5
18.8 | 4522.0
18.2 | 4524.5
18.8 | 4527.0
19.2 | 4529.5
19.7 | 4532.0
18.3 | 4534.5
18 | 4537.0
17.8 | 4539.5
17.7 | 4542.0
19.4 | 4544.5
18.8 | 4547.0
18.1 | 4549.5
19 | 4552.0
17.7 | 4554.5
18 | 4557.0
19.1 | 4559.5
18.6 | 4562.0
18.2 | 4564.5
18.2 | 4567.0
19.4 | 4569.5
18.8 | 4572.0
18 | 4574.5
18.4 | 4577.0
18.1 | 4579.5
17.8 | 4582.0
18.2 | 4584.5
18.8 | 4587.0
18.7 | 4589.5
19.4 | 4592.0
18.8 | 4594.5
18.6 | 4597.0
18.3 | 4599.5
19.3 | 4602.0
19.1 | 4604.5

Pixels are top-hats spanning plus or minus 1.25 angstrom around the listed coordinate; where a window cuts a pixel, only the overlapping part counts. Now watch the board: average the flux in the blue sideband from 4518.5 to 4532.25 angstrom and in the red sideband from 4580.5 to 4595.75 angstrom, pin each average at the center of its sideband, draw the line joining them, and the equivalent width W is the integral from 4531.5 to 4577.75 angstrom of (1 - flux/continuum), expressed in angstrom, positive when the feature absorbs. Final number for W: 0.8 angstrom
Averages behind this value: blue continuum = 19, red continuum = 18.6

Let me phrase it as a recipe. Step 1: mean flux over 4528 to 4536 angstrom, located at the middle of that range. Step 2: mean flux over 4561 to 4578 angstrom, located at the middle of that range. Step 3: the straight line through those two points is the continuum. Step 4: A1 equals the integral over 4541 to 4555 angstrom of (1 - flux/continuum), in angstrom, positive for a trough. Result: 0.2 angstrom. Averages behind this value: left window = 19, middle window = 18.5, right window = 18.5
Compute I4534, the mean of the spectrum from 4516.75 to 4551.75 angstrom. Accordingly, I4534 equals 18.7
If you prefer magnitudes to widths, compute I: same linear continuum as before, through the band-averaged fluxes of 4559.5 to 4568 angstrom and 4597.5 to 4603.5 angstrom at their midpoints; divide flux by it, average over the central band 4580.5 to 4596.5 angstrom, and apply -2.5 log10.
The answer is 0.00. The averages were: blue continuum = 18.4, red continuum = 18.8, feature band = 18.6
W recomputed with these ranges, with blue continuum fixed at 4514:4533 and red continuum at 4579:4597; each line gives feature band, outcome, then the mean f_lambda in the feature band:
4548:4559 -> 0.3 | 18.3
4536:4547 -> 0.3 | 18.3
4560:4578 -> 0.1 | 18.5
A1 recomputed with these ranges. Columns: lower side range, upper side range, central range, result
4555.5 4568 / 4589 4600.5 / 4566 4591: 0.19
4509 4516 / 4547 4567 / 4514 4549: -0.73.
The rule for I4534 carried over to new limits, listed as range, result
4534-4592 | 18.4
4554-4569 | 18.4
